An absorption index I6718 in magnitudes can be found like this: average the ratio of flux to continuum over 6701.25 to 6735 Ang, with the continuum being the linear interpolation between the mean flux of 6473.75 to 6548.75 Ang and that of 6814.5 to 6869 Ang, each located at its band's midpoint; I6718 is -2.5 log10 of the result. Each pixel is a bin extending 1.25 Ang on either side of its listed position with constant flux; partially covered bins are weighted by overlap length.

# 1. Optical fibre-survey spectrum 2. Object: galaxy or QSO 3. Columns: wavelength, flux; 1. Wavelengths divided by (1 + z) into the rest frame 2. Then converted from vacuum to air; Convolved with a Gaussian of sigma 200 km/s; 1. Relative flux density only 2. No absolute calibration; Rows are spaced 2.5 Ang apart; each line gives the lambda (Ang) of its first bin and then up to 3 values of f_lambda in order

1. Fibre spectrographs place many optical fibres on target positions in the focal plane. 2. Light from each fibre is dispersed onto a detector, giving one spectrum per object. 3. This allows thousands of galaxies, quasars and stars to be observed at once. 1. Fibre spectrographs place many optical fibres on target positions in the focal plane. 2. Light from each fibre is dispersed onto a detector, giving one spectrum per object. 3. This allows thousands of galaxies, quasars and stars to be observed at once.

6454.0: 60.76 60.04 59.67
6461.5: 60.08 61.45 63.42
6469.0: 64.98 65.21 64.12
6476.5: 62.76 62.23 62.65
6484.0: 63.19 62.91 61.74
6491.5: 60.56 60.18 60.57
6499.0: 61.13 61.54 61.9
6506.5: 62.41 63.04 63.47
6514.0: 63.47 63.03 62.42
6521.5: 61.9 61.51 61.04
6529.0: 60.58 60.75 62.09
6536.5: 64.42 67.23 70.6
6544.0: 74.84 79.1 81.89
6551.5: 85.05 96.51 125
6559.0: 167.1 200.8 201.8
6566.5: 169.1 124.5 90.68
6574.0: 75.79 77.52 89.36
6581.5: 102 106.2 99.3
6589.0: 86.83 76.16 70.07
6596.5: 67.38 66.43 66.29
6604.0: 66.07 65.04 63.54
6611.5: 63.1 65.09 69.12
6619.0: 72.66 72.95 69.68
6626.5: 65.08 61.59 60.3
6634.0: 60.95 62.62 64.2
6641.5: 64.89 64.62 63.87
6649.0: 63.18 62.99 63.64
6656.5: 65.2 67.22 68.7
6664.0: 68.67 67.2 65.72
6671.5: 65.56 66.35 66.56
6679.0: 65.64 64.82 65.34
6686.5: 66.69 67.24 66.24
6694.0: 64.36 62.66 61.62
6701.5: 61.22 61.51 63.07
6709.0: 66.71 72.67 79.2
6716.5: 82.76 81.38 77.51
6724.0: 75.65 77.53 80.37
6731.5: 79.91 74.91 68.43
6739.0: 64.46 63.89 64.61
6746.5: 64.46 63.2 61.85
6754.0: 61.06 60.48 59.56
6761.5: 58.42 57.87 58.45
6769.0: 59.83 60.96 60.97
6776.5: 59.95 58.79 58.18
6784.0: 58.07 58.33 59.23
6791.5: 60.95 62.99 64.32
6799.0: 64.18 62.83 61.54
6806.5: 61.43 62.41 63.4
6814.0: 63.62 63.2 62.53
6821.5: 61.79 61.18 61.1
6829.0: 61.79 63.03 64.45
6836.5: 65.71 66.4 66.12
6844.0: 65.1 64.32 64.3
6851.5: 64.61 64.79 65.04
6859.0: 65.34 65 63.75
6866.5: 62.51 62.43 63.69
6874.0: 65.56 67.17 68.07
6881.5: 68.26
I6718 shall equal -0.16 mag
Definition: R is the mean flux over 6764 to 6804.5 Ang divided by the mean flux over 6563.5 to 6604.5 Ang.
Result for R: 0.6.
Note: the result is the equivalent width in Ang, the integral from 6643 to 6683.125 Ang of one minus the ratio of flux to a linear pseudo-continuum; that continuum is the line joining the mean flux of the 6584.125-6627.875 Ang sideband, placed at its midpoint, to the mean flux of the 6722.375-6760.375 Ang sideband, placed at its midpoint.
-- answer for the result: 2.6 Ang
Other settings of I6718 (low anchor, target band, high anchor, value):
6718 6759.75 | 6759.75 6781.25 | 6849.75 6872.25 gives 0.15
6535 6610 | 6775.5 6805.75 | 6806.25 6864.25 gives 0.14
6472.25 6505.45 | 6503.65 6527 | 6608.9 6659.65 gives 0.00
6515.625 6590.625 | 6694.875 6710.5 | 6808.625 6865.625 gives 0.24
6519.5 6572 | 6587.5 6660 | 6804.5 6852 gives 0.31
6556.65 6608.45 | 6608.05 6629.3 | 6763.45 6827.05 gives 0.39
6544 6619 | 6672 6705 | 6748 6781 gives 0.16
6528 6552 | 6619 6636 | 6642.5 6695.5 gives 0.03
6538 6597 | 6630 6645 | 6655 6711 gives 0.27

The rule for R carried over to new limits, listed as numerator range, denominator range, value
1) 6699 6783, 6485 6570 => 0.80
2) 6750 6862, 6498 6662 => 0.79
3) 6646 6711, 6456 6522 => 1.05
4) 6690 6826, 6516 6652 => 0.80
